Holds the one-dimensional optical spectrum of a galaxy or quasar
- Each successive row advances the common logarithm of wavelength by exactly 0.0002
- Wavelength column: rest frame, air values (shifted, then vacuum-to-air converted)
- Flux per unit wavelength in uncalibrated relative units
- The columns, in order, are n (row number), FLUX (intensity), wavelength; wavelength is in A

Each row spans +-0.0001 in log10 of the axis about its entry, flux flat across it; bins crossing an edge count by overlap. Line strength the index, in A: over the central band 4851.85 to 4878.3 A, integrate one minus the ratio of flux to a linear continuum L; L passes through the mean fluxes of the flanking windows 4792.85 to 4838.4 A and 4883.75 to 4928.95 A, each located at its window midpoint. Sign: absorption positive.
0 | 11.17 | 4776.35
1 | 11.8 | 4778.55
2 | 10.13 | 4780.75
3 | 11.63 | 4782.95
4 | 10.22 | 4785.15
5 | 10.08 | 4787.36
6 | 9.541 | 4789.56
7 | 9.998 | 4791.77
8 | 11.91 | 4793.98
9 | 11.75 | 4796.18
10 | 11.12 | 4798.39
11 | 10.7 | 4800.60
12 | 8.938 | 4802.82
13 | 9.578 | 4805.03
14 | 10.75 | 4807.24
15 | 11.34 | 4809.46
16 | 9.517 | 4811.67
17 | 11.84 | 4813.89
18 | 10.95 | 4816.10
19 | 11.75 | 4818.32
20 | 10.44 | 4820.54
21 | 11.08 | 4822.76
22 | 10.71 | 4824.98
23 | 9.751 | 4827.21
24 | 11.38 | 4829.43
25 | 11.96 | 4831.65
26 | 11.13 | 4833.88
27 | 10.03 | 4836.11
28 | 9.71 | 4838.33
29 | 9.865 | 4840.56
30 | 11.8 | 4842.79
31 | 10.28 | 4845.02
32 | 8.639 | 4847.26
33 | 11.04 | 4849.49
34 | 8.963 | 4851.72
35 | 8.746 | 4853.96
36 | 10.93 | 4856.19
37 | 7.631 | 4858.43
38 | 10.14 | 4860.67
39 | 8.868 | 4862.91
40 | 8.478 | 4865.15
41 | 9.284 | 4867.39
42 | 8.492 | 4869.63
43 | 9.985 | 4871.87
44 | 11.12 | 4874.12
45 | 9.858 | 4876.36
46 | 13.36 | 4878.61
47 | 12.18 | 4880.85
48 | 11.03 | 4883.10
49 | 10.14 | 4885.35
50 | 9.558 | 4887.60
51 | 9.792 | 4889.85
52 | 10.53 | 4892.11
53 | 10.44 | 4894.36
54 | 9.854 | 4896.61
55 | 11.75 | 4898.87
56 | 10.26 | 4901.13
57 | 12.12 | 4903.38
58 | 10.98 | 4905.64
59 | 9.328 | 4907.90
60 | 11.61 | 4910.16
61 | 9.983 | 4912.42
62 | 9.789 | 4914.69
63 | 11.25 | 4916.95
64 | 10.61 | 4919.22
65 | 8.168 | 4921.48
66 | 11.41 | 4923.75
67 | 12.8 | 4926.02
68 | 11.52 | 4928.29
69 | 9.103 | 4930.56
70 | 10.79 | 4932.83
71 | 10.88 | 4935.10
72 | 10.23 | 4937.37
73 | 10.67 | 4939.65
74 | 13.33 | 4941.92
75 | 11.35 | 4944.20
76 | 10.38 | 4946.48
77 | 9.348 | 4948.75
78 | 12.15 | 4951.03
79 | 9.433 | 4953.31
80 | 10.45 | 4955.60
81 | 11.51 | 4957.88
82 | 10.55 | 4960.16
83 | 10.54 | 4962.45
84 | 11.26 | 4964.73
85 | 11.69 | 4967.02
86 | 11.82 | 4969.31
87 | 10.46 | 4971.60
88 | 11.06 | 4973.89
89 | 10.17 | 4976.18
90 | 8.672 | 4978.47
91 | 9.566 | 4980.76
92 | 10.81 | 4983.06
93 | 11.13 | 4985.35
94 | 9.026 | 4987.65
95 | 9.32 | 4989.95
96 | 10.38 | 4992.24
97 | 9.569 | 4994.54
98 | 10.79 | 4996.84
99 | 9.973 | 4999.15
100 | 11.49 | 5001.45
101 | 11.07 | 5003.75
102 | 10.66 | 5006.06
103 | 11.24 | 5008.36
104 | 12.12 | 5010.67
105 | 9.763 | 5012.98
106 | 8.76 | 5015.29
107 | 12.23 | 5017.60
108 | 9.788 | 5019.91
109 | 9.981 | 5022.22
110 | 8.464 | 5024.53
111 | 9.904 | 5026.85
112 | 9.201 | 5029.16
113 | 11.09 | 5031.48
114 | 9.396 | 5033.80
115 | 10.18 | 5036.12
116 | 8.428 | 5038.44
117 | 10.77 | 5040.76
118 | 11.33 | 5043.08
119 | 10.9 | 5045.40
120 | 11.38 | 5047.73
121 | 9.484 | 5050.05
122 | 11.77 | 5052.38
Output 2.89 A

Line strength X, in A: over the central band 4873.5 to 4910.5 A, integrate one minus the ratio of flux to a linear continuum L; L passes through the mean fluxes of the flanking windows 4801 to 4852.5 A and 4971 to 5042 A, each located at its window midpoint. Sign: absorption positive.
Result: -1.46 A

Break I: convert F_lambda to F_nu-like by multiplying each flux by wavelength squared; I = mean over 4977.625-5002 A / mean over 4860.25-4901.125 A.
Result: 1.0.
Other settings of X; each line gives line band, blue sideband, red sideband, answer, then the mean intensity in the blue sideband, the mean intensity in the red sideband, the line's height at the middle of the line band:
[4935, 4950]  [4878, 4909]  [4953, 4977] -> -0.08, 10.8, 10.9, 10.8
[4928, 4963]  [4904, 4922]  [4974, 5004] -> -1.67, 10.3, 10.2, 10.3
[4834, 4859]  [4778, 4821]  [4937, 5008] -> 1.84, 10.7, 10.6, 10.7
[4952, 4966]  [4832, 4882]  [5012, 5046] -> -0.88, 10.1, 10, 10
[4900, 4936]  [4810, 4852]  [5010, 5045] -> -0.98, 10.6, 10.1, 10.4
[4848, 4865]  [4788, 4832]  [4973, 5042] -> 1.92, 10.7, 10.2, 10.6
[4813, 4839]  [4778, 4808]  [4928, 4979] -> -0.75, 10.6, 10.8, 10.6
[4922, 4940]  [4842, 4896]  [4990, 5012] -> -0.83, 10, 10.7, 10.4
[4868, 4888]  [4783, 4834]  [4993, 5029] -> -0.08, 10.7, 10.4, 10.6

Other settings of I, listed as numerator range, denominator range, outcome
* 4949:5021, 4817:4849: 1.06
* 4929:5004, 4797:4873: 1.10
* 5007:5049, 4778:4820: 1.05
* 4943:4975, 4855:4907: 1.09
